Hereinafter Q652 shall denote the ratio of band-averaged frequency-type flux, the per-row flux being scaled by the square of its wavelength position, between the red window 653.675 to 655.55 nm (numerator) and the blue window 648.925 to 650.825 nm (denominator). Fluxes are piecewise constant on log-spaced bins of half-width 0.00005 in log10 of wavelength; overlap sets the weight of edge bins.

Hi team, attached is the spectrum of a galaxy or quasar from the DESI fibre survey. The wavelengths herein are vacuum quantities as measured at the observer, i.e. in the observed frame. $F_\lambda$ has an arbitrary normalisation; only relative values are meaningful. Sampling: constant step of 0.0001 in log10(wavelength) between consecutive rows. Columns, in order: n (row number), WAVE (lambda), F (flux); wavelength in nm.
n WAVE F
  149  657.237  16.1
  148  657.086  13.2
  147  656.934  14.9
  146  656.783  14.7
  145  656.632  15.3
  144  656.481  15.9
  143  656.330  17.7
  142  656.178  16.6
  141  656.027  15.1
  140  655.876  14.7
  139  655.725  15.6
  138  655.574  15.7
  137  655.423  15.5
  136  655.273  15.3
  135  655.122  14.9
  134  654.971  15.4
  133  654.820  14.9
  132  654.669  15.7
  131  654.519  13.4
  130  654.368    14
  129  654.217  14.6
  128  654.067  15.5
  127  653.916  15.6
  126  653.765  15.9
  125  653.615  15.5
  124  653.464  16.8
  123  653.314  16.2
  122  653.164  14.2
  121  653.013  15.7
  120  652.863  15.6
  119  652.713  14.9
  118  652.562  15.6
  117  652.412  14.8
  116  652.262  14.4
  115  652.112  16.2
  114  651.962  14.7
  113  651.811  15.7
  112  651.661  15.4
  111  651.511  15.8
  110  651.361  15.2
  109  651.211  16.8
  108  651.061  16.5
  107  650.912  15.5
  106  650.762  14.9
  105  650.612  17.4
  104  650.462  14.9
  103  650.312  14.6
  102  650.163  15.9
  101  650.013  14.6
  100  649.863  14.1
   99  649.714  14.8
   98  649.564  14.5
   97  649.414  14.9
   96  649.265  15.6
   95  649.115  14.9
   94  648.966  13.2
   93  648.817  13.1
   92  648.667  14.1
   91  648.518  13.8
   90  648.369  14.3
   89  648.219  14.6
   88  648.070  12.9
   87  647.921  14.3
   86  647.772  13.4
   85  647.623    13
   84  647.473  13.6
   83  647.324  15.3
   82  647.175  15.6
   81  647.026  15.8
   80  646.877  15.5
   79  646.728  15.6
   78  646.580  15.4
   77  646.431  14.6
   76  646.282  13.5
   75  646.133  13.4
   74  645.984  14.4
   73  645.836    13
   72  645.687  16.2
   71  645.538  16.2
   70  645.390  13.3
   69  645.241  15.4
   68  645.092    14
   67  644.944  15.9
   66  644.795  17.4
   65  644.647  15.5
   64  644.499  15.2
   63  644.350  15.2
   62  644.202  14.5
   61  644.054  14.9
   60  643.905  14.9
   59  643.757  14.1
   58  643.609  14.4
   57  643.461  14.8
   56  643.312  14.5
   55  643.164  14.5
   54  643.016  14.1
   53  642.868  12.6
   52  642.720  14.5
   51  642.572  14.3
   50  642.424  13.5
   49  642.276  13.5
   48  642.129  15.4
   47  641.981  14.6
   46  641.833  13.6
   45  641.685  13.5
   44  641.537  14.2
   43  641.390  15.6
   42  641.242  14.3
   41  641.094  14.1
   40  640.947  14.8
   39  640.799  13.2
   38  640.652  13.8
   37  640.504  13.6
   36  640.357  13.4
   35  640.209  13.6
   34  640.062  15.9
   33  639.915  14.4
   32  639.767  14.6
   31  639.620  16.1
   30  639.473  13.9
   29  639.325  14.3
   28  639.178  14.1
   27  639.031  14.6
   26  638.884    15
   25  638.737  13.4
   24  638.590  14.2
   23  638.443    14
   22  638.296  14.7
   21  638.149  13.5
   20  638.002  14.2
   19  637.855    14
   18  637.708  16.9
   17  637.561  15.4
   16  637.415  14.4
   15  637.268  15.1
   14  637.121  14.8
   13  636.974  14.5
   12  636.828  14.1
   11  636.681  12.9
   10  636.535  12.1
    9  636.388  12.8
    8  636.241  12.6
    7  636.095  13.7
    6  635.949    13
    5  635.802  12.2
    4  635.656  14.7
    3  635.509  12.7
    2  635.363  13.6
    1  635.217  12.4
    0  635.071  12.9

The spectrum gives 1.02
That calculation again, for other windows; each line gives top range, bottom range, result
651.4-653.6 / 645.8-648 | 1.09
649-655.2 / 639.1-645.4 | 1.09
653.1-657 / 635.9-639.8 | 1.14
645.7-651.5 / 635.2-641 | 1.08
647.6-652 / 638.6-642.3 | 1.07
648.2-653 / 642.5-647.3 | 1.04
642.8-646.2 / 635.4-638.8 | 1.08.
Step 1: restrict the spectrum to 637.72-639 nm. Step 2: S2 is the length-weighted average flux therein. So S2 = 14.3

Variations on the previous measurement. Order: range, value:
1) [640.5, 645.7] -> 14.6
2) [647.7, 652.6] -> 14.9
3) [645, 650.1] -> 14.4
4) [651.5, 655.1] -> 15.3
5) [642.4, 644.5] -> 14.4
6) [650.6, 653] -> 15.5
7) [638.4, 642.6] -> 14.3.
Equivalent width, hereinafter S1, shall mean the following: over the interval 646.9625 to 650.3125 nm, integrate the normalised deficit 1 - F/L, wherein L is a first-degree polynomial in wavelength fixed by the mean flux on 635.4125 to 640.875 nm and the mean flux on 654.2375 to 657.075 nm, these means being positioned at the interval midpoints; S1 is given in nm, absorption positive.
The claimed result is 0.09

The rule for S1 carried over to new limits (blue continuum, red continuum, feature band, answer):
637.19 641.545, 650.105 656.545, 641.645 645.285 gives 0.04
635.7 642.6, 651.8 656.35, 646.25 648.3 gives 0.04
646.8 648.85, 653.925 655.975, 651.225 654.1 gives -0.14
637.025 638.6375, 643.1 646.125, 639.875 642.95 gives 0.14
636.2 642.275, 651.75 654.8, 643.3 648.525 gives 0.01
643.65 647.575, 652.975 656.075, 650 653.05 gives -0.07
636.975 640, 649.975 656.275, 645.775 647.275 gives 0.03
